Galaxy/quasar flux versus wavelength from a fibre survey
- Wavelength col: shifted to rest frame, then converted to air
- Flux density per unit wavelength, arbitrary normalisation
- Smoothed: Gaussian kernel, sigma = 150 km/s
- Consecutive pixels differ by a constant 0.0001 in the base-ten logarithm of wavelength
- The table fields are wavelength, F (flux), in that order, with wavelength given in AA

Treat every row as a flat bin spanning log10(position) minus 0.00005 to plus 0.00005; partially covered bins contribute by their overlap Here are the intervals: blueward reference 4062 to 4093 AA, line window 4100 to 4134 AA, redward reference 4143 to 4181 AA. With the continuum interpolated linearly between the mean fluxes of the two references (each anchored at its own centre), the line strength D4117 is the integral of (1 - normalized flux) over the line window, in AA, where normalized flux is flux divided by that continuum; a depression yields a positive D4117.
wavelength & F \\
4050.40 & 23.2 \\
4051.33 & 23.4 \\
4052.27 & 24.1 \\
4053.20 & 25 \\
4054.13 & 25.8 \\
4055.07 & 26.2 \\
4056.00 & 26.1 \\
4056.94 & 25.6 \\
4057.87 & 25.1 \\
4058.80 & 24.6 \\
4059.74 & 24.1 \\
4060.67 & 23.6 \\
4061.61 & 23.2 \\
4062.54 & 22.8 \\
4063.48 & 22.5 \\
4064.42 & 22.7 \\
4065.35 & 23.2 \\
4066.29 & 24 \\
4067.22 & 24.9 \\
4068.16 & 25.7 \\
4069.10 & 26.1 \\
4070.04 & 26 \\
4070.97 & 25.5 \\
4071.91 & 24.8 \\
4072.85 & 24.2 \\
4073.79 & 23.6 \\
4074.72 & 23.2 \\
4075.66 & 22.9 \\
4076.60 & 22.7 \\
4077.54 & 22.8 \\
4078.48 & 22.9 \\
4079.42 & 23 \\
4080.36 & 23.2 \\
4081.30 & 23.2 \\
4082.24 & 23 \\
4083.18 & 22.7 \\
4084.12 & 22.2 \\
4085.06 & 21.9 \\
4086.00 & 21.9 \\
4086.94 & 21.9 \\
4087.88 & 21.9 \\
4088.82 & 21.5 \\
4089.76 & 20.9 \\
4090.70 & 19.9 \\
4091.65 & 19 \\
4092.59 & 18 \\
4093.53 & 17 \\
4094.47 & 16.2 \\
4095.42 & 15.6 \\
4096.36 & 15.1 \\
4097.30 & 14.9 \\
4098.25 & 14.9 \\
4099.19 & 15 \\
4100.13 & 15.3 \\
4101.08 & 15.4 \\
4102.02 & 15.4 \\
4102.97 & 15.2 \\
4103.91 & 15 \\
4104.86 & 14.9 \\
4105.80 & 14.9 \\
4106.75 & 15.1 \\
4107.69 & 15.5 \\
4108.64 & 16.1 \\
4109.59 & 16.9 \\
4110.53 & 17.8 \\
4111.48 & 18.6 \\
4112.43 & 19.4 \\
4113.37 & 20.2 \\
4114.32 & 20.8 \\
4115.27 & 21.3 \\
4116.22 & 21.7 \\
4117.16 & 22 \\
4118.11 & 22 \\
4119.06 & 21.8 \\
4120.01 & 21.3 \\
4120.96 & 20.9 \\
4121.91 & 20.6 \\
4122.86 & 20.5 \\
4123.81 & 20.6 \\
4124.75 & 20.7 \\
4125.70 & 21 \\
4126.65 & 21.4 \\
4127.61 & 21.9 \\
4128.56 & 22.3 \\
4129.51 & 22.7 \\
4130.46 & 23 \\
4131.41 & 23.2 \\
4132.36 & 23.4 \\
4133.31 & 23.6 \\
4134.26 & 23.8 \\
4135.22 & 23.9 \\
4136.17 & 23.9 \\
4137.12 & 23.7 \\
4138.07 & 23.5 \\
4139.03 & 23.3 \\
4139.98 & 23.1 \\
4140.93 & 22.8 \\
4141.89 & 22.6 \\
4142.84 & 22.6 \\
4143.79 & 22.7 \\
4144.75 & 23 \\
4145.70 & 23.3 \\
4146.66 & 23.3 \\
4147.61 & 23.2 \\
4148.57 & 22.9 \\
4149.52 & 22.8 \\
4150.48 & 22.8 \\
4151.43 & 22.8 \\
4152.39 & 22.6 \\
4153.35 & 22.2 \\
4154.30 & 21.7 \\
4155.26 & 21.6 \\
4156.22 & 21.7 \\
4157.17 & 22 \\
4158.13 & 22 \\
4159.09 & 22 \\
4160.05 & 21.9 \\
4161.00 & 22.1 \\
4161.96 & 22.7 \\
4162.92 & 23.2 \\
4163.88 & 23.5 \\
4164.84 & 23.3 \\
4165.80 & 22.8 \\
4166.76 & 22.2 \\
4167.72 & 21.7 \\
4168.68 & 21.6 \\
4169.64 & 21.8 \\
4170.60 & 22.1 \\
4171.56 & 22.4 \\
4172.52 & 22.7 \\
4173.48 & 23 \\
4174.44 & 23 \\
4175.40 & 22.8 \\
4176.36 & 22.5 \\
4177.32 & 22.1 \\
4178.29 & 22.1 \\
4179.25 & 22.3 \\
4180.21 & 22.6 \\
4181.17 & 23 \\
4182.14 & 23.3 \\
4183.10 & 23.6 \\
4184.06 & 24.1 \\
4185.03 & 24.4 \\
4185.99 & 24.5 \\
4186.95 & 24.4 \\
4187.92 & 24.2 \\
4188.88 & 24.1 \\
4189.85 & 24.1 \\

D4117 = 4.7 AA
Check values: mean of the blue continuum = 22.9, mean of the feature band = 19.6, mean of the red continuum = 22.5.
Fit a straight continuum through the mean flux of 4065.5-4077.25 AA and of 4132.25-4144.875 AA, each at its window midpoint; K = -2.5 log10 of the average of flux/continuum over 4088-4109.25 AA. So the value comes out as 0.406 mag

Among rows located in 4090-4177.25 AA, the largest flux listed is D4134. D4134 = 23.9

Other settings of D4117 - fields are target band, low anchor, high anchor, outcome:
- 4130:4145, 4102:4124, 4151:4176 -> -2.03 AA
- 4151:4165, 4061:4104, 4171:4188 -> 0.21 AA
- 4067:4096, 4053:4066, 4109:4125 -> 0.89 AA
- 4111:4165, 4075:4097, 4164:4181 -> -1.06 AA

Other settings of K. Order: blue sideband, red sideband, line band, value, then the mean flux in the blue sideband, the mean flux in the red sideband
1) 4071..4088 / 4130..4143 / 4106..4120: 0.20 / 23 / 23.3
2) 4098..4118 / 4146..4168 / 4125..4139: -0.16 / 17.3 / 22.5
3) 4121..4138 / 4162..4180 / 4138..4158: -0.01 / 22.4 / 22.5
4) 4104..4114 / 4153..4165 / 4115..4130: -0.17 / 16.9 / 22.3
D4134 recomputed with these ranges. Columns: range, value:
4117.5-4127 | 22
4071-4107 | 24.8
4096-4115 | 20.8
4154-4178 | 23.5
